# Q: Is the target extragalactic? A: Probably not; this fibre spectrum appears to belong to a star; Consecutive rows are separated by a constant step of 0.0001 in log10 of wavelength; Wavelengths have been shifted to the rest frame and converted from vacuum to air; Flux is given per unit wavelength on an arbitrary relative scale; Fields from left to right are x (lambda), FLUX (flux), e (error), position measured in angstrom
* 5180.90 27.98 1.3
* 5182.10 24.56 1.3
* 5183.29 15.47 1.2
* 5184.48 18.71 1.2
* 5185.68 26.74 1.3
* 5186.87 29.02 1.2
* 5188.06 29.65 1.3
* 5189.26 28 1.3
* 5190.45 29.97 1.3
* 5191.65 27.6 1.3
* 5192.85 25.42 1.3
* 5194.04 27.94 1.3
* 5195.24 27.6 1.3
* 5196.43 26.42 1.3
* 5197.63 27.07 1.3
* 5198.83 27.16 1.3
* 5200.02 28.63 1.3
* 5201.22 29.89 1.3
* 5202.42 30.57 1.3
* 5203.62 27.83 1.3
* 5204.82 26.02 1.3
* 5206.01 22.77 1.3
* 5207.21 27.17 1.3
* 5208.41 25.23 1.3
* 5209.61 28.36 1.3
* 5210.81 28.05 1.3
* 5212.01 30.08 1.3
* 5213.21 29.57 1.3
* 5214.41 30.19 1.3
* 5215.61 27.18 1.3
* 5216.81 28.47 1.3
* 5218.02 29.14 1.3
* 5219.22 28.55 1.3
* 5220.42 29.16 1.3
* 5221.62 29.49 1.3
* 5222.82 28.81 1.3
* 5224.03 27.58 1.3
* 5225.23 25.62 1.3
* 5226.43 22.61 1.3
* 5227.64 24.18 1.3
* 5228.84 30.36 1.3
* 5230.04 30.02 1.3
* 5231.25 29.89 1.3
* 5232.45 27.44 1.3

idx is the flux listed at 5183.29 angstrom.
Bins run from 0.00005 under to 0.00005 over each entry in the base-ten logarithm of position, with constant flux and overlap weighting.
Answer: 15.47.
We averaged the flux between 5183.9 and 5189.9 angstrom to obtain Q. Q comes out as 26.5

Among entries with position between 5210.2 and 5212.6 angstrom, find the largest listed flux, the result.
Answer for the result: 30.08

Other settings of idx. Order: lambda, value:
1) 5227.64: 24.18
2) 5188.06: 29.65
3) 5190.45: 29.97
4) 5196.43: 26.42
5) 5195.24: 27.6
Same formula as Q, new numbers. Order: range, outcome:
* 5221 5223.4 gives 29.2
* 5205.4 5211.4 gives 26.3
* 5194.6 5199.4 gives 27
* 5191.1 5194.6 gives 27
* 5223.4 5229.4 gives 26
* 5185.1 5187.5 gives 28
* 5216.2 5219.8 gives 28.7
